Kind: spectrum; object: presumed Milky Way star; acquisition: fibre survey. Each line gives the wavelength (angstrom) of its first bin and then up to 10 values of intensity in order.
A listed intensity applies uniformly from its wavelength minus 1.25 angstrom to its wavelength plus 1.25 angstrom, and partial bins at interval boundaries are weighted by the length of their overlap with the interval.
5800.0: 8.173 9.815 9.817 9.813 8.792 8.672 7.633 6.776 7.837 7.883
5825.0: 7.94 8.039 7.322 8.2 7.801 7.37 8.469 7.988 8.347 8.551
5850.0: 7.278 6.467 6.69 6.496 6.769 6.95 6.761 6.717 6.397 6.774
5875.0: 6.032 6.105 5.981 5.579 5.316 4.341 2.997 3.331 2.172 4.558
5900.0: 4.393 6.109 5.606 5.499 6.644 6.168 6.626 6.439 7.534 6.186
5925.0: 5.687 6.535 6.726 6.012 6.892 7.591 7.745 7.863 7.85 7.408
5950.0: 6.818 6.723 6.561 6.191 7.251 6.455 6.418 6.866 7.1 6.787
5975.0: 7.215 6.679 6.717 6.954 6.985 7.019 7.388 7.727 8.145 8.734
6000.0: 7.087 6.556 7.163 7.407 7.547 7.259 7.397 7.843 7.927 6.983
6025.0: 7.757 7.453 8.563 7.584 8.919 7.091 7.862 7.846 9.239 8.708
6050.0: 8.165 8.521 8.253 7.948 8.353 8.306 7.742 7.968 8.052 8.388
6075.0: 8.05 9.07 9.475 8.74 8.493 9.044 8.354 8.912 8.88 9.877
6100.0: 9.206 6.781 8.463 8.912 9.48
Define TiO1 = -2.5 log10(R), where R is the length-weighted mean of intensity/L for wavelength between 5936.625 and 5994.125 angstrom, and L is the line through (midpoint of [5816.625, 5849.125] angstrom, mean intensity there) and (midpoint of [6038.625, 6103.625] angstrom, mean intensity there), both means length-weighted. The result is 0.16 mag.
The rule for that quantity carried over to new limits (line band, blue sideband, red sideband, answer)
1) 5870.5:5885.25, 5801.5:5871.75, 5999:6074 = 0.276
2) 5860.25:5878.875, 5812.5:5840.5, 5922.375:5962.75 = 0.140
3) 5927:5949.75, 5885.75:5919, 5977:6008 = -0.209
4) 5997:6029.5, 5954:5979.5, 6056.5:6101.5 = 0.007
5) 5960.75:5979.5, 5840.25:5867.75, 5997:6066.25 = 0.127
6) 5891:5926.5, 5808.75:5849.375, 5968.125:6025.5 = 0.360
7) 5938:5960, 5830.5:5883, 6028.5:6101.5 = 0.075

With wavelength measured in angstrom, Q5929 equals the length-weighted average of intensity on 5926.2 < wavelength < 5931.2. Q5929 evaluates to 6.62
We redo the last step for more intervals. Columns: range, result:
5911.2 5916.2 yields 6.4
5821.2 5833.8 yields 7.88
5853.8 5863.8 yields 6.73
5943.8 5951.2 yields 7.36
